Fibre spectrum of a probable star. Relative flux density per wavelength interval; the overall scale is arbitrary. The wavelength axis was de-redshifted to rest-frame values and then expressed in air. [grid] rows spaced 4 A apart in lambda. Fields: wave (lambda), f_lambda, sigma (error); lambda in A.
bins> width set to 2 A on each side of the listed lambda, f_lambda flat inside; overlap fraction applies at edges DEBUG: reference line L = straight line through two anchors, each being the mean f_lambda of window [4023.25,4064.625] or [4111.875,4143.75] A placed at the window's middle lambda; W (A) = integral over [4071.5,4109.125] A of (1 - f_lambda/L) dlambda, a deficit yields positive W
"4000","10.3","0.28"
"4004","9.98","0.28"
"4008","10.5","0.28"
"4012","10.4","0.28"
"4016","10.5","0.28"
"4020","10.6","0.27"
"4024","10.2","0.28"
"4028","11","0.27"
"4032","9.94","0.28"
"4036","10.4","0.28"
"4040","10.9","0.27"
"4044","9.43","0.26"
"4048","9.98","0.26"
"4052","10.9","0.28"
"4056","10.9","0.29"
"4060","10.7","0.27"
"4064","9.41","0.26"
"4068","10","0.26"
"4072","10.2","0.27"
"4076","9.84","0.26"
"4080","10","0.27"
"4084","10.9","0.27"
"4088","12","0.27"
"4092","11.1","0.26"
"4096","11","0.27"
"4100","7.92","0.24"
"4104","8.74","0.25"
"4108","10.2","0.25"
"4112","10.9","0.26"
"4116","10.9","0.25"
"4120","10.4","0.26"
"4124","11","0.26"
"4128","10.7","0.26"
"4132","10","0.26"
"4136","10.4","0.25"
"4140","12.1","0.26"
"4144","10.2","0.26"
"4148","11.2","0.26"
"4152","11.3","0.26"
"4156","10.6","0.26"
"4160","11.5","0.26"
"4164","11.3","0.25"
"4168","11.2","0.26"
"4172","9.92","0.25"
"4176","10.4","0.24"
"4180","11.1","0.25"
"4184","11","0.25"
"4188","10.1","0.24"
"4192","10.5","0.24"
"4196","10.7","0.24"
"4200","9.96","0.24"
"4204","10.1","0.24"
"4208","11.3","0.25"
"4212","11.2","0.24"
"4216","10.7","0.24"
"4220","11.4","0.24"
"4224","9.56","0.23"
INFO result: 1.4 A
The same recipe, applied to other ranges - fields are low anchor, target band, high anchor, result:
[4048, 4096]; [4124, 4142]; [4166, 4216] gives -0.41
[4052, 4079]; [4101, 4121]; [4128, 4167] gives 0.99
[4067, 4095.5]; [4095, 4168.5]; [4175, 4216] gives 0.28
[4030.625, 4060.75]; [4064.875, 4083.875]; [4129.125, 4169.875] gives 0.88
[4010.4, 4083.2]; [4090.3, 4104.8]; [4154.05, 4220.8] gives 1.00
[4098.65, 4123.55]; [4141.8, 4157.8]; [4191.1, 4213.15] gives -0.94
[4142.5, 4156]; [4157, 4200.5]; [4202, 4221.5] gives 0.73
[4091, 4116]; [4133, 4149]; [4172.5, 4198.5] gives -0.98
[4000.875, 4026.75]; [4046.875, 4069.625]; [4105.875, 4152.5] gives 0.41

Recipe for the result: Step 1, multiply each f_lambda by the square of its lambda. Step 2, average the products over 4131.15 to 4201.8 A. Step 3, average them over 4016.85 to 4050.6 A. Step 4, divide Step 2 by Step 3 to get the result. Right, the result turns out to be 1.1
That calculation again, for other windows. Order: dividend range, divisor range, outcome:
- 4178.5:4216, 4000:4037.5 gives 1.12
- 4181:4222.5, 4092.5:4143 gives 1.07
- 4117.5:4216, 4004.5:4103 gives 1.10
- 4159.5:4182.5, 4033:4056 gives 1.12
